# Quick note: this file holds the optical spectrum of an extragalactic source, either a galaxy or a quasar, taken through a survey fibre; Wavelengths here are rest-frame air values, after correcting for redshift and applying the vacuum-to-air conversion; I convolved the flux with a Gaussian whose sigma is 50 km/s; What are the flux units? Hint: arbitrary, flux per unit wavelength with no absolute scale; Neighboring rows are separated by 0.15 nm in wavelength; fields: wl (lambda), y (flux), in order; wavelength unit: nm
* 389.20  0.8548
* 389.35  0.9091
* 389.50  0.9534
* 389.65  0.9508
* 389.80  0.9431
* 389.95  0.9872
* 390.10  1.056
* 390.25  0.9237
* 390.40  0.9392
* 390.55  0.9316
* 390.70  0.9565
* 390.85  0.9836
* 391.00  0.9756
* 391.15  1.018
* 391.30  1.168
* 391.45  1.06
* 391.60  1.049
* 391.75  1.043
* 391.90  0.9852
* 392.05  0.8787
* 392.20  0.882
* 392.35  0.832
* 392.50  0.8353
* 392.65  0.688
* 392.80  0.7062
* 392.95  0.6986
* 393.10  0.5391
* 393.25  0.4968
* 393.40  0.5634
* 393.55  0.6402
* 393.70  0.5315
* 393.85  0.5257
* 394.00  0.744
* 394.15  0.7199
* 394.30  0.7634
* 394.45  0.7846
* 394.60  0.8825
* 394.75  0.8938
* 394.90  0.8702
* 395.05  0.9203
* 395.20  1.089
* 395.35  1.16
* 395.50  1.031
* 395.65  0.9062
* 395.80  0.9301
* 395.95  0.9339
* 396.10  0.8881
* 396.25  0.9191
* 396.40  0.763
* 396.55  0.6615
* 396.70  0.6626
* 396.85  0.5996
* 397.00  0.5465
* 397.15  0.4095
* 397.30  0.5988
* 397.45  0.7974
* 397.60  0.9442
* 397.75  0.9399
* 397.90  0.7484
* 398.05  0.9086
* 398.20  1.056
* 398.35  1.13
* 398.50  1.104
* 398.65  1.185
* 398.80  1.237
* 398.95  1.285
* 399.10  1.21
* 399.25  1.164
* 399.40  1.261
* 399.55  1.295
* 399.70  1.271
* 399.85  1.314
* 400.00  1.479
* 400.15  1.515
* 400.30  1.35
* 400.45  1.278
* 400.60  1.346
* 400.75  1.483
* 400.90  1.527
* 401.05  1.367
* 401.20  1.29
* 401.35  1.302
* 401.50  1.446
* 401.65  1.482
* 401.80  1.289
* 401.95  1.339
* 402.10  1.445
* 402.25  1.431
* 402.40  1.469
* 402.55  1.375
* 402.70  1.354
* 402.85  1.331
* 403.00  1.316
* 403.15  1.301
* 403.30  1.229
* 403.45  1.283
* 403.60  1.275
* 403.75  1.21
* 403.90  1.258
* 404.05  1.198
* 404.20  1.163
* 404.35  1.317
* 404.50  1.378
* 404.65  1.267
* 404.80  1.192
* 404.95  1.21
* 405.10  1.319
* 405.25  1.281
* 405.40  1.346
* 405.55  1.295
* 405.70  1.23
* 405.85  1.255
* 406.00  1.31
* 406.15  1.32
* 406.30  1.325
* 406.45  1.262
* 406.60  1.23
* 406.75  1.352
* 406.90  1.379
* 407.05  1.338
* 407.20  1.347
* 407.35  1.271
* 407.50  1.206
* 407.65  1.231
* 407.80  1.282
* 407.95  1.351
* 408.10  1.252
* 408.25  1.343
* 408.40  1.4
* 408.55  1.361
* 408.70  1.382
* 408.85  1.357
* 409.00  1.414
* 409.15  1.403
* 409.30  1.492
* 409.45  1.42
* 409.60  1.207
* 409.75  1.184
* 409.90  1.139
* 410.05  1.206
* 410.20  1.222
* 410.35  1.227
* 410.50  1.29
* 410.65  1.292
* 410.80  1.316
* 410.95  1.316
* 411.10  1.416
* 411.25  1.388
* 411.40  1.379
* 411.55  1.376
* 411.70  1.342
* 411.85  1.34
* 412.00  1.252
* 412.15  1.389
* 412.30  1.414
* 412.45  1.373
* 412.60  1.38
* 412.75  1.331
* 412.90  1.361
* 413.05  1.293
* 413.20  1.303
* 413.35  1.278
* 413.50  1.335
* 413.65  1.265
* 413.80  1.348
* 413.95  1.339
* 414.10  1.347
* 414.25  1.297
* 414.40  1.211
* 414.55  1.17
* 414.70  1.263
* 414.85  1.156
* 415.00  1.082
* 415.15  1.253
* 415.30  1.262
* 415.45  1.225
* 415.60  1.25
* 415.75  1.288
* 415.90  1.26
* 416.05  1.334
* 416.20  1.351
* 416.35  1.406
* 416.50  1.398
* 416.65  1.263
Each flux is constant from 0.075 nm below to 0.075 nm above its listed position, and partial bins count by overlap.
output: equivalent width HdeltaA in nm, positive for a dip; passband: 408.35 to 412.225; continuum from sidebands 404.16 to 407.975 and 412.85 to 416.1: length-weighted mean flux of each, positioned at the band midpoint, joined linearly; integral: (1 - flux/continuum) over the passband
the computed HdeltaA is -0.15 nm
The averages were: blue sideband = 1.29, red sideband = 1.27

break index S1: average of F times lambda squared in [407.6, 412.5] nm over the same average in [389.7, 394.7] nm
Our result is 1.73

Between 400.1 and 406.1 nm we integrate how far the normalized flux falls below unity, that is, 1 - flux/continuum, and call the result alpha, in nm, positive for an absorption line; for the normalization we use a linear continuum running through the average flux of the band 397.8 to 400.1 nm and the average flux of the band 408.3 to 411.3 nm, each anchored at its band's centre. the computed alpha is -0.459 nm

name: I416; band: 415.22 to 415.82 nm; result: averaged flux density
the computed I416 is 1.26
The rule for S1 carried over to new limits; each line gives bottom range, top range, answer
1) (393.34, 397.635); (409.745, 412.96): 1.82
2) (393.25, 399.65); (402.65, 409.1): 1.54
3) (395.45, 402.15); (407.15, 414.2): 1.27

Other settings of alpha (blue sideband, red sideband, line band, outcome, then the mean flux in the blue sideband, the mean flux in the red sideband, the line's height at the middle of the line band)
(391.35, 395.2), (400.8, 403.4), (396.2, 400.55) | 0.45 nm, 0.79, 1.37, 1.13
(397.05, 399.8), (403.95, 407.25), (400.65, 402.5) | -0.43 nm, 1.03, 1.29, 1.14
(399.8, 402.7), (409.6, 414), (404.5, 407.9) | 0.17 nm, 1.4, 1.31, 1.36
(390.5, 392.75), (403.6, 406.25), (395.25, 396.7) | 0.21 nm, 0.95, 1.27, 1.05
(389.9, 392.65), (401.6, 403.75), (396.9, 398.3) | 0.48 nm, 0.965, 1.34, 1.18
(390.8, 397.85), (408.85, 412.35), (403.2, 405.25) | -0.24 nm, 0.817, 1.32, 1.12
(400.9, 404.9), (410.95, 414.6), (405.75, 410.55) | 0.08 nm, 1.32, 1.33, 1.33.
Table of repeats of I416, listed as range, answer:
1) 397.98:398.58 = 1.05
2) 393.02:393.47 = 0.535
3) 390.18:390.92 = 0.947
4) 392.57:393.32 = 0.628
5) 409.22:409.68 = 1.37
